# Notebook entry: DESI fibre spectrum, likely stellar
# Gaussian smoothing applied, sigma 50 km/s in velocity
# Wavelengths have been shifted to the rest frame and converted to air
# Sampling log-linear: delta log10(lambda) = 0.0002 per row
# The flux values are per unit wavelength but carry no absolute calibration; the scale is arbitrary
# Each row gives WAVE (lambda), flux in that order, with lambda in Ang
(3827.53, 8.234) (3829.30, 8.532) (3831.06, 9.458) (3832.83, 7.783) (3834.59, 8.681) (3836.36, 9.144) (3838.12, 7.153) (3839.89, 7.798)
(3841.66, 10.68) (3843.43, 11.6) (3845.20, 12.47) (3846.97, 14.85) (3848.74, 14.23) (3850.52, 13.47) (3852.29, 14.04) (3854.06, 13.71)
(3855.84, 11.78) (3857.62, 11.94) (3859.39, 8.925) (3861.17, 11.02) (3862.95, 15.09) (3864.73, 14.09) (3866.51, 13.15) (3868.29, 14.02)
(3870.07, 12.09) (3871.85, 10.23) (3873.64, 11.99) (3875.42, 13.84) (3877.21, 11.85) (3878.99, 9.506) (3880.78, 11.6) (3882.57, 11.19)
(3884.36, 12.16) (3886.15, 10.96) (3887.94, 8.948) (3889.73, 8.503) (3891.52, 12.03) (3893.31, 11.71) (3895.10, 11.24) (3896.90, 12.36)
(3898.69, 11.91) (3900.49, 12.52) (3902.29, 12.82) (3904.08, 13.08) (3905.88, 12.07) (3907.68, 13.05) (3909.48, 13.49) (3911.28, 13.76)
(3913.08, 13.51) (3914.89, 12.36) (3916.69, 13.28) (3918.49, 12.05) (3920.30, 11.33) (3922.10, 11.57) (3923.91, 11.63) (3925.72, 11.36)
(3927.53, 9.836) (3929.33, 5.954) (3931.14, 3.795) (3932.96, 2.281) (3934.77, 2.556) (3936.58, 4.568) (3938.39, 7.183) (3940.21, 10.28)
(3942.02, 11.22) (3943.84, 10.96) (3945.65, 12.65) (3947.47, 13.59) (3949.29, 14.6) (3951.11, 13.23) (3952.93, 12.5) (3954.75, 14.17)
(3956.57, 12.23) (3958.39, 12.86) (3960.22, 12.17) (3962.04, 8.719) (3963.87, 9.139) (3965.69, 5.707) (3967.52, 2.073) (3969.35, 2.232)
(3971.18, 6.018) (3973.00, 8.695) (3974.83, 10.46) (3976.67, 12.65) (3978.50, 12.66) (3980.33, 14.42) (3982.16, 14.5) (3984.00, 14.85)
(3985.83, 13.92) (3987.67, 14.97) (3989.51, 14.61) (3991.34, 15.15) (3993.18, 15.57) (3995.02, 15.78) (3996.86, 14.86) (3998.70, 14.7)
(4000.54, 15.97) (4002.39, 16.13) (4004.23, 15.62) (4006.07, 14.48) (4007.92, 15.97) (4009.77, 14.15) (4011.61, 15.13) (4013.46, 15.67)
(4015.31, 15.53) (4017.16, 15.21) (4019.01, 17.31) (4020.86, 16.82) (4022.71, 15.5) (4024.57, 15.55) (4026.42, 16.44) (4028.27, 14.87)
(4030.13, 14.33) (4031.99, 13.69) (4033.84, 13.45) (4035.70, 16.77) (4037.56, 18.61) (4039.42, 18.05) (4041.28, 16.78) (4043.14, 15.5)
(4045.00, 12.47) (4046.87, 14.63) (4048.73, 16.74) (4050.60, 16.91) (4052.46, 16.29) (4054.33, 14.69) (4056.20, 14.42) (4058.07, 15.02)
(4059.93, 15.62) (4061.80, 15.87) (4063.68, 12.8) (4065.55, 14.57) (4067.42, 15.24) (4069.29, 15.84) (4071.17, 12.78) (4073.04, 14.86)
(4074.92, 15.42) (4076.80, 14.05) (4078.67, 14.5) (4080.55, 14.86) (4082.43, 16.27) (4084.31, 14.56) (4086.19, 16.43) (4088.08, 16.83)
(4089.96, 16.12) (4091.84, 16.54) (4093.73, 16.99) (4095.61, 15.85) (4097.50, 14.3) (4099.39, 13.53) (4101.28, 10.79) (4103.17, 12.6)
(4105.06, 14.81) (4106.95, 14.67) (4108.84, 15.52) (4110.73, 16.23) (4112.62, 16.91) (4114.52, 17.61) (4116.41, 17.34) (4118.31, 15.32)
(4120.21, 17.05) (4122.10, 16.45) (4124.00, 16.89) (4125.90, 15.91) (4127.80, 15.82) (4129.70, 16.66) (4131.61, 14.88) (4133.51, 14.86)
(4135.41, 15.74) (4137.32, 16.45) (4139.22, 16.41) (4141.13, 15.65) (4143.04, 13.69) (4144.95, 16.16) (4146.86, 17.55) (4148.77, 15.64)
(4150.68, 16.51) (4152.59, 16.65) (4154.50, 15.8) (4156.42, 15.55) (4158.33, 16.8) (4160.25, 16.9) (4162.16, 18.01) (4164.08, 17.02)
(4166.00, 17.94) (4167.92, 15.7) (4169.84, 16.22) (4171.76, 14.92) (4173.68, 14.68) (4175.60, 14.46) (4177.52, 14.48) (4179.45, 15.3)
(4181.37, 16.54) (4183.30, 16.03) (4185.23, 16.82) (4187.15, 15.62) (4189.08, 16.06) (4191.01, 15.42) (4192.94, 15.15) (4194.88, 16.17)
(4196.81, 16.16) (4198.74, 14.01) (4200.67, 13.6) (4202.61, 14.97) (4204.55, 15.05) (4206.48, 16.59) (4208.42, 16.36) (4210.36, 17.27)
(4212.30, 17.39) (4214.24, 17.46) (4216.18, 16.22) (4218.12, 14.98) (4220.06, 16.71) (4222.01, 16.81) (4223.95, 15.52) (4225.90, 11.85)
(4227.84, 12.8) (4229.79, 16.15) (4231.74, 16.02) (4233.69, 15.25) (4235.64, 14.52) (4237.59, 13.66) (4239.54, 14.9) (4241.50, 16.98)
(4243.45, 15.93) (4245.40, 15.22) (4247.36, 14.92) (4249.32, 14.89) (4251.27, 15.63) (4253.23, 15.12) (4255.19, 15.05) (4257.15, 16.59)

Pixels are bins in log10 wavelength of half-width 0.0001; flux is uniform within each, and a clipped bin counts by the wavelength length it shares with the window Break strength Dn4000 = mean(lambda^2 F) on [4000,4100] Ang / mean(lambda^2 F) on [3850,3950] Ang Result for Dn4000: 1.48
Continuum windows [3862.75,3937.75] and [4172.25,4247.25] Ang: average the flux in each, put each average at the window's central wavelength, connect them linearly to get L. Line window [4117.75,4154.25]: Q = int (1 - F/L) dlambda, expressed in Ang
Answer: -4.0 Ang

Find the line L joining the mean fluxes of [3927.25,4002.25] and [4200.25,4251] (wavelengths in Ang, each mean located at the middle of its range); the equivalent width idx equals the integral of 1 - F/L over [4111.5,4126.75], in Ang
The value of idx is -3.4 Ang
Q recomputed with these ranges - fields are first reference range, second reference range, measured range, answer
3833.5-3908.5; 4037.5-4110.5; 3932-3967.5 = 8.8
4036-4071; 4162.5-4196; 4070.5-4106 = 1.7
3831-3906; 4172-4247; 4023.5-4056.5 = -4.9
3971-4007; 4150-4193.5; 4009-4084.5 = -3.7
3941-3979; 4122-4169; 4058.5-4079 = -1.3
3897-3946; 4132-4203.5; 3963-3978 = 5.5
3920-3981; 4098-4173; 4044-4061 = -2.8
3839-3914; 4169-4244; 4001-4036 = -4.7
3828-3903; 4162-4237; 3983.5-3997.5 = -2.1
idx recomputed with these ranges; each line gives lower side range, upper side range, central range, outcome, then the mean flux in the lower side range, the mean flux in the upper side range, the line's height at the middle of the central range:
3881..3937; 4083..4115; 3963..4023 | -2.07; 10.6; 15.3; 12.7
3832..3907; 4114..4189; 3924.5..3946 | 8.54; 11.6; 16.1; 12.7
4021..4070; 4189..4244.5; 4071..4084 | 0.56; 15.4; 15.5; 15.4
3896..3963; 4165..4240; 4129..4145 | -1.23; 11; 15.5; 14.5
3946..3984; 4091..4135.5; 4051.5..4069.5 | -1.52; 10.8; 15.5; 13.8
